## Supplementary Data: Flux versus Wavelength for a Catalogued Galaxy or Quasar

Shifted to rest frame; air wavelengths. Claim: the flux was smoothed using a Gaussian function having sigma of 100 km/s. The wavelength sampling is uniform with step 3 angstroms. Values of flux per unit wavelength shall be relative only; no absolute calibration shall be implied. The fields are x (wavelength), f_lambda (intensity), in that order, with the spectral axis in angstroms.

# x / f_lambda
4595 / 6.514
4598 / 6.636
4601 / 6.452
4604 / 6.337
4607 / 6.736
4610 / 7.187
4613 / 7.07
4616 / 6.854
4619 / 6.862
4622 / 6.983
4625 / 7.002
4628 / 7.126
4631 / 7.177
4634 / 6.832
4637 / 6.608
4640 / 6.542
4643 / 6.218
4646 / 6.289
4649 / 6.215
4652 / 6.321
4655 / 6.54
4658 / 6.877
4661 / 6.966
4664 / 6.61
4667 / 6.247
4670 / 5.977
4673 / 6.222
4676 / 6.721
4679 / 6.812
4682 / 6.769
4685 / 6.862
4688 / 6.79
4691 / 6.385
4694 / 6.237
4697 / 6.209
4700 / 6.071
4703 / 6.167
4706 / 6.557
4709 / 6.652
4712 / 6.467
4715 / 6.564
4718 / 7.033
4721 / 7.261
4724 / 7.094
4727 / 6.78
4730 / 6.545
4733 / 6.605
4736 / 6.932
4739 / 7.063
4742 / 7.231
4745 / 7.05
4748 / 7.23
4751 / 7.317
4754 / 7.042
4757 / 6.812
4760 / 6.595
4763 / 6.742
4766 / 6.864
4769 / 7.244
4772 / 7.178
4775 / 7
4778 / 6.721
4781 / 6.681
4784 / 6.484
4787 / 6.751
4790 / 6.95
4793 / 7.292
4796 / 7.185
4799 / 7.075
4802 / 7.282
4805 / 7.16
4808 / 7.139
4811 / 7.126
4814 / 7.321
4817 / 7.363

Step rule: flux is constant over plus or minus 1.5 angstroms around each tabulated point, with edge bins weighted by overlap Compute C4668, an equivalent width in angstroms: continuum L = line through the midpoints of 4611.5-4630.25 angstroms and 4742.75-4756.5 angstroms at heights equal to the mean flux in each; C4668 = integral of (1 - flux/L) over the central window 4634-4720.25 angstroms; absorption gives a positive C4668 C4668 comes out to 6.67 angstroms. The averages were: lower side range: 6.99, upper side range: 7.14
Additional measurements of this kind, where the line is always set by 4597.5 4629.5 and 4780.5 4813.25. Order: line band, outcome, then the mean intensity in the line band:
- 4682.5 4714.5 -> 2.2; 6.45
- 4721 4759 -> 0.0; 6.98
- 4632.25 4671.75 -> 2.3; 6.48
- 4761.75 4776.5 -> 0.0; 7.01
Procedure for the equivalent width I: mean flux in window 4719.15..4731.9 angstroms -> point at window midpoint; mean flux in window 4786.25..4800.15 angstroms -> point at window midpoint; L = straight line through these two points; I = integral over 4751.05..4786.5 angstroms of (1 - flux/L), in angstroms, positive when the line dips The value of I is 0.7 angstroms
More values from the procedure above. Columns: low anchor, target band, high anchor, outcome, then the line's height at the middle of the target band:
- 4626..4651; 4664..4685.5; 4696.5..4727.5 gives 0.40 angstroms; 6.63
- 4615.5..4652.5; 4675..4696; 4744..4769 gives 0.53 angstroms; 6.81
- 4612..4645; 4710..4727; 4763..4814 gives 0.16 angstroms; 6.93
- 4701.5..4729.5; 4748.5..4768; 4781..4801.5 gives -0.20 angstroms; 6.85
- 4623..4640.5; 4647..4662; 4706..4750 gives 0.74 angstroms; 6.9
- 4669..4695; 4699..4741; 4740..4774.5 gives 0.48 angstroms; 6.79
